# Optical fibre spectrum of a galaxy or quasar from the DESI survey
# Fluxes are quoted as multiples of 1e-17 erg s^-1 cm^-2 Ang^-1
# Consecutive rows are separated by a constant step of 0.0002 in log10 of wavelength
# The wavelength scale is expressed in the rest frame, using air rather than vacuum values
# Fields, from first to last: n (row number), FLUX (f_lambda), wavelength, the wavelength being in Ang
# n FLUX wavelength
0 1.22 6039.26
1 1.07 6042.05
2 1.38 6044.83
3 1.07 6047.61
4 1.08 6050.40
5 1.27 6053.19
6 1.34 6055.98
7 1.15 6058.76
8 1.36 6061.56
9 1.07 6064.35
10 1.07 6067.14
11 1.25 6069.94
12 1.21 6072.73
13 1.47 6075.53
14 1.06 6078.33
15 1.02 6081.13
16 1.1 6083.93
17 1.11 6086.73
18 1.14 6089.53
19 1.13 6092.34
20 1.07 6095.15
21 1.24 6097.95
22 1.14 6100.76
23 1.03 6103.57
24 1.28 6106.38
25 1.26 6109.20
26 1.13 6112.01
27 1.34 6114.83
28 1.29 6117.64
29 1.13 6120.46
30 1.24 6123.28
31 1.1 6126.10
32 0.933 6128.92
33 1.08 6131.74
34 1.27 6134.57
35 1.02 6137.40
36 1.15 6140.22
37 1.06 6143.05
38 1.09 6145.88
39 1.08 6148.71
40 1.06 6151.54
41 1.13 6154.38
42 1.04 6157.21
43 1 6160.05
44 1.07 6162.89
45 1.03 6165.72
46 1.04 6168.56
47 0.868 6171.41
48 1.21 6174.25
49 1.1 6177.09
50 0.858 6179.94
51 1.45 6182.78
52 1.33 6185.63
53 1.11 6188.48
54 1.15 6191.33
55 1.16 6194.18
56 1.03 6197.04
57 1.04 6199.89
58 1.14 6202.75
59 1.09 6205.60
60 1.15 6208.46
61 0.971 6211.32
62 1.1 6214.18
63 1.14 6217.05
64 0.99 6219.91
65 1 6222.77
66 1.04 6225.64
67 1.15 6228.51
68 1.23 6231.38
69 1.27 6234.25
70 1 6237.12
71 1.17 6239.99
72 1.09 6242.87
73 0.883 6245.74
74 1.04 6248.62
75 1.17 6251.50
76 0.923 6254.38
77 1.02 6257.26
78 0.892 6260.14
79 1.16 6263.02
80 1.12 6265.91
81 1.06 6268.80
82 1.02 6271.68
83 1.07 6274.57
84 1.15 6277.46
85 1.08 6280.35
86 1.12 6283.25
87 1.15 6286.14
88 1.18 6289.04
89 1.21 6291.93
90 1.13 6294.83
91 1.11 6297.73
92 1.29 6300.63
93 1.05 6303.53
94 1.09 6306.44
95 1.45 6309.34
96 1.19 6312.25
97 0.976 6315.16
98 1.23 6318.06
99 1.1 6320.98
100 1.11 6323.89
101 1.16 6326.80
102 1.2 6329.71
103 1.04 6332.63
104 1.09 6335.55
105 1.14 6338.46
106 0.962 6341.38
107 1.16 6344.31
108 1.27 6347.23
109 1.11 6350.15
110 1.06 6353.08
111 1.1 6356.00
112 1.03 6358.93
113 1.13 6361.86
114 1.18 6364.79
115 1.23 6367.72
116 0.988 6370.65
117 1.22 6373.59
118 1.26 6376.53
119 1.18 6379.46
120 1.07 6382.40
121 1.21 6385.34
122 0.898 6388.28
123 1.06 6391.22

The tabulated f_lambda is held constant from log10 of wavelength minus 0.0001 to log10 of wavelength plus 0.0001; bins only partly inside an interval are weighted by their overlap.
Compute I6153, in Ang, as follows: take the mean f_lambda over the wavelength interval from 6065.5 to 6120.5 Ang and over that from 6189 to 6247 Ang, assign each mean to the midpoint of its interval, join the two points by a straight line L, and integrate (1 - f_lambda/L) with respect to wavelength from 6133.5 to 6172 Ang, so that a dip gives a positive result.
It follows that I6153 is 2.3 Ang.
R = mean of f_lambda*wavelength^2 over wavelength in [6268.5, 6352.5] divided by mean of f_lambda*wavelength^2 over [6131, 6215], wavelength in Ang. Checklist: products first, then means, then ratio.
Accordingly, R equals 1.08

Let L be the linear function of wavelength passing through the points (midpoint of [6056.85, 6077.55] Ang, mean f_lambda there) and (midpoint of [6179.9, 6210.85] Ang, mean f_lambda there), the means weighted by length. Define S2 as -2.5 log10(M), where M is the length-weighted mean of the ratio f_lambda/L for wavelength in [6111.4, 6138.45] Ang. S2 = 0.030 mag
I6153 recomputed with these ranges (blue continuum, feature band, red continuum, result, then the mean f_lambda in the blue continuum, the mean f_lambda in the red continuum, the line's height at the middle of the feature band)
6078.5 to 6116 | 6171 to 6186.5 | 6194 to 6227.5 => -0.8 Ang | 1.15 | 1.07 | 1.09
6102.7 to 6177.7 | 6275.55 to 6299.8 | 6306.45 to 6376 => -0.3 Ang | 1.11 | 1.14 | 1.13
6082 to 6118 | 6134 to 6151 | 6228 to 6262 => 0.6 Ang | 1.17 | 1.07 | 1.14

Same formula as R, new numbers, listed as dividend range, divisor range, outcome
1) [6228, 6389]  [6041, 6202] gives 1.04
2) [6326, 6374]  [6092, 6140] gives 1.04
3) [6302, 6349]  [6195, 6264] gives 1.10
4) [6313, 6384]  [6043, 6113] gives 1.04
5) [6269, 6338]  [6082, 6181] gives 1.08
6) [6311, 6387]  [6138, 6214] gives 1.09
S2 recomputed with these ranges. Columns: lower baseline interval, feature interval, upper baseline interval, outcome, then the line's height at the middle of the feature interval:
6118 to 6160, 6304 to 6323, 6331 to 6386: -0.04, 1.12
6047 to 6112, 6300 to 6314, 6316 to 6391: -0.07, 1.13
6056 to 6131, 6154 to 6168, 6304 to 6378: 0.11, 1.16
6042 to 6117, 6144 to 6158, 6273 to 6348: 0.09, 1.17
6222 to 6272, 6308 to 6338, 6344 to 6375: -0.04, 1.11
